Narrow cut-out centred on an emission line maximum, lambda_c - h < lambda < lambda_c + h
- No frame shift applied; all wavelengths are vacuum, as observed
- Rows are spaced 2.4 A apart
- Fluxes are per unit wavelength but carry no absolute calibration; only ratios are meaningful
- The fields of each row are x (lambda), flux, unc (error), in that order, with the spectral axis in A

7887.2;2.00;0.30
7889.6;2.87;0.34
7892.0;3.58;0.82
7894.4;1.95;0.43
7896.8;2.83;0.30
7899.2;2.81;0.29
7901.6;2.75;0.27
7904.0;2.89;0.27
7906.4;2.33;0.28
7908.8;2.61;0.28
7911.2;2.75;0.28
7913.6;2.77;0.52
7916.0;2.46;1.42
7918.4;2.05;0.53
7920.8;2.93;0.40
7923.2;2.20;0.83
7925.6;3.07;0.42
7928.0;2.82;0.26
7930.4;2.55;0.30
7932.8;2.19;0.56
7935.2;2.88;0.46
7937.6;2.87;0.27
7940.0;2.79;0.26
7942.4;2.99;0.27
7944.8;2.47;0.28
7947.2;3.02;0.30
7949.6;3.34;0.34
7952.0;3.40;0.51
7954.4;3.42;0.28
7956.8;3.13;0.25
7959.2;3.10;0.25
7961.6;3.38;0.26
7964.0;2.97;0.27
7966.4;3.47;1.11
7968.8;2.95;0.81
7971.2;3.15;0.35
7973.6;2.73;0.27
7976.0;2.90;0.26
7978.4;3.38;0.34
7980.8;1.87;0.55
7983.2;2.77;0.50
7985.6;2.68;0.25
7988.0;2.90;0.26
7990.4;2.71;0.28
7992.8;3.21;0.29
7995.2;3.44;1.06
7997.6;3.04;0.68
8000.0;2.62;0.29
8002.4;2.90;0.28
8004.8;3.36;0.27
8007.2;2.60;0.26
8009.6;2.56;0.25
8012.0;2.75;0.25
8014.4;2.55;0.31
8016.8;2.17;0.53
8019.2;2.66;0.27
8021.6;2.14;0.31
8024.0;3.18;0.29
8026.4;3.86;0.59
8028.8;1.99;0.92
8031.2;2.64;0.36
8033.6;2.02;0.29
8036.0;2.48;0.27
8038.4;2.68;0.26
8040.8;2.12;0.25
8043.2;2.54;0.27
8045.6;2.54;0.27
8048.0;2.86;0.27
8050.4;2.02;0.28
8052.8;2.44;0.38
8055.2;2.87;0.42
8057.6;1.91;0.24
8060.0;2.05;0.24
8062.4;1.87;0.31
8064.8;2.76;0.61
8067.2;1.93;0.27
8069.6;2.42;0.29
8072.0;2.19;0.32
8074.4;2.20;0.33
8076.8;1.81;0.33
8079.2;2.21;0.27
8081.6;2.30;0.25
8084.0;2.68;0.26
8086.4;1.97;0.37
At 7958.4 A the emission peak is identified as Mg II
